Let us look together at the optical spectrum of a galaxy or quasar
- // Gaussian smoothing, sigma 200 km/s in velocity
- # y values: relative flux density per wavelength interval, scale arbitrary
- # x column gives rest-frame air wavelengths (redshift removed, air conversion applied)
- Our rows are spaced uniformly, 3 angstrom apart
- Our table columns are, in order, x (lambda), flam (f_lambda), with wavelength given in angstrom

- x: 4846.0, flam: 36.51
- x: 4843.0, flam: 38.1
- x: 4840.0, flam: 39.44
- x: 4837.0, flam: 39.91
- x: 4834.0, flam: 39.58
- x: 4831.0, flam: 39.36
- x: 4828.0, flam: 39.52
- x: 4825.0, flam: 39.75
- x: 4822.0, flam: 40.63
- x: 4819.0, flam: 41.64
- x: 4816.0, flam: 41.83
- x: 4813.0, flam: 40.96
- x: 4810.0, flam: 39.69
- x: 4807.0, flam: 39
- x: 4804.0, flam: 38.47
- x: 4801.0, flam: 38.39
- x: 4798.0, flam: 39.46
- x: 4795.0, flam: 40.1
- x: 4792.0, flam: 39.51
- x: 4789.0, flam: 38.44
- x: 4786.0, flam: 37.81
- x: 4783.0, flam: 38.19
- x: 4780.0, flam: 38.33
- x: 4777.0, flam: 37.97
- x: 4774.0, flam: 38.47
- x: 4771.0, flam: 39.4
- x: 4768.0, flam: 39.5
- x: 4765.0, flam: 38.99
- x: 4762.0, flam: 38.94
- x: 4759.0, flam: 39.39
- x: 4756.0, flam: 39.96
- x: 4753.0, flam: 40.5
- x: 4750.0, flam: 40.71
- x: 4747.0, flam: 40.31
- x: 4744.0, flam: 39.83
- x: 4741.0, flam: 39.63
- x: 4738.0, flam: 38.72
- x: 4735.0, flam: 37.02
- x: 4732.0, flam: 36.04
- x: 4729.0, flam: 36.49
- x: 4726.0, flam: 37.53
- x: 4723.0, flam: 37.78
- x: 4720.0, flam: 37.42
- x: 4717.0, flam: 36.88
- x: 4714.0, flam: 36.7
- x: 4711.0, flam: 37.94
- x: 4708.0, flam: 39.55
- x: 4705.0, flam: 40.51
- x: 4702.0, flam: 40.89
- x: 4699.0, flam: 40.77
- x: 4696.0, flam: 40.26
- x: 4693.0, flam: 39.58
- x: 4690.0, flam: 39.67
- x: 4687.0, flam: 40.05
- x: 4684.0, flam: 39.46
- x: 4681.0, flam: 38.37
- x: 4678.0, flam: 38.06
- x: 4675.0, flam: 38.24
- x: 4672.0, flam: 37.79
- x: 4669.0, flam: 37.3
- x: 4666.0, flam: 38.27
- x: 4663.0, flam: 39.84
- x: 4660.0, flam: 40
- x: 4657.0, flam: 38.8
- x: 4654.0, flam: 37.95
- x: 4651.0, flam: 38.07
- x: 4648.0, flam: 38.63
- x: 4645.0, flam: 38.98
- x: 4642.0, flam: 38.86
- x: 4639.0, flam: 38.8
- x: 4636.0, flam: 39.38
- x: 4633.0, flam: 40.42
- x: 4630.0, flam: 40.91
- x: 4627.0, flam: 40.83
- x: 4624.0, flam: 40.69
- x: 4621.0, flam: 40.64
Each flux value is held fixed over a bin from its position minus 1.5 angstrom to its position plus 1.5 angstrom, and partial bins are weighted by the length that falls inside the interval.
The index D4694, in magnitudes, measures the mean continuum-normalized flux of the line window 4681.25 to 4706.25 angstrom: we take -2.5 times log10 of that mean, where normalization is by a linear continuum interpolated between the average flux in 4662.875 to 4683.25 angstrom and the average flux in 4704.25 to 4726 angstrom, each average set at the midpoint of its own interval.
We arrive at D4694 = -0.05 mag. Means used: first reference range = 38.2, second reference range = 38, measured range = 40.1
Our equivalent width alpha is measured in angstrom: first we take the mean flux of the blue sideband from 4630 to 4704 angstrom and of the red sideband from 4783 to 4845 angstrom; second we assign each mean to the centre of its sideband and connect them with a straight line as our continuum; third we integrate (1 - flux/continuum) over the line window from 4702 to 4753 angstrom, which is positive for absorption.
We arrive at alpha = 1.1 angstrom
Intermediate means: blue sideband 39.1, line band 38.5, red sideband 39.5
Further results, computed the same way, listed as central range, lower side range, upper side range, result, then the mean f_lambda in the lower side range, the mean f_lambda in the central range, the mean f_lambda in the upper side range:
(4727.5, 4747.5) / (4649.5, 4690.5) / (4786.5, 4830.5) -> 0.5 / 38.7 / 38.2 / 39.8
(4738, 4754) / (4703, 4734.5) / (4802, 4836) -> -0.7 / 37.7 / 40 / 40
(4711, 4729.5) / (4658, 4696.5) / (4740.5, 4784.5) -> 0.9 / 39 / 37.2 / 39.3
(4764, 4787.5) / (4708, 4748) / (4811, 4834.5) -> 0.4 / 37.9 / 38.6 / 40.4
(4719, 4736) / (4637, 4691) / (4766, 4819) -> 0.8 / 38.7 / 37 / 39.2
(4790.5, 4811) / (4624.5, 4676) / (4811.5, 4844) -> 0.4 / 39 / 39.2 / 40.1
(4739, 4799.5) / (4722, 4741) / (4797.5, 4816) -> -1.3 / 37.4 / 39.3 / 39.5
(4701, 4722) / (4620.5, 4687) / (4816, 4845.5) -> 0.4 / 39.1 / 38.5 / 39.8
